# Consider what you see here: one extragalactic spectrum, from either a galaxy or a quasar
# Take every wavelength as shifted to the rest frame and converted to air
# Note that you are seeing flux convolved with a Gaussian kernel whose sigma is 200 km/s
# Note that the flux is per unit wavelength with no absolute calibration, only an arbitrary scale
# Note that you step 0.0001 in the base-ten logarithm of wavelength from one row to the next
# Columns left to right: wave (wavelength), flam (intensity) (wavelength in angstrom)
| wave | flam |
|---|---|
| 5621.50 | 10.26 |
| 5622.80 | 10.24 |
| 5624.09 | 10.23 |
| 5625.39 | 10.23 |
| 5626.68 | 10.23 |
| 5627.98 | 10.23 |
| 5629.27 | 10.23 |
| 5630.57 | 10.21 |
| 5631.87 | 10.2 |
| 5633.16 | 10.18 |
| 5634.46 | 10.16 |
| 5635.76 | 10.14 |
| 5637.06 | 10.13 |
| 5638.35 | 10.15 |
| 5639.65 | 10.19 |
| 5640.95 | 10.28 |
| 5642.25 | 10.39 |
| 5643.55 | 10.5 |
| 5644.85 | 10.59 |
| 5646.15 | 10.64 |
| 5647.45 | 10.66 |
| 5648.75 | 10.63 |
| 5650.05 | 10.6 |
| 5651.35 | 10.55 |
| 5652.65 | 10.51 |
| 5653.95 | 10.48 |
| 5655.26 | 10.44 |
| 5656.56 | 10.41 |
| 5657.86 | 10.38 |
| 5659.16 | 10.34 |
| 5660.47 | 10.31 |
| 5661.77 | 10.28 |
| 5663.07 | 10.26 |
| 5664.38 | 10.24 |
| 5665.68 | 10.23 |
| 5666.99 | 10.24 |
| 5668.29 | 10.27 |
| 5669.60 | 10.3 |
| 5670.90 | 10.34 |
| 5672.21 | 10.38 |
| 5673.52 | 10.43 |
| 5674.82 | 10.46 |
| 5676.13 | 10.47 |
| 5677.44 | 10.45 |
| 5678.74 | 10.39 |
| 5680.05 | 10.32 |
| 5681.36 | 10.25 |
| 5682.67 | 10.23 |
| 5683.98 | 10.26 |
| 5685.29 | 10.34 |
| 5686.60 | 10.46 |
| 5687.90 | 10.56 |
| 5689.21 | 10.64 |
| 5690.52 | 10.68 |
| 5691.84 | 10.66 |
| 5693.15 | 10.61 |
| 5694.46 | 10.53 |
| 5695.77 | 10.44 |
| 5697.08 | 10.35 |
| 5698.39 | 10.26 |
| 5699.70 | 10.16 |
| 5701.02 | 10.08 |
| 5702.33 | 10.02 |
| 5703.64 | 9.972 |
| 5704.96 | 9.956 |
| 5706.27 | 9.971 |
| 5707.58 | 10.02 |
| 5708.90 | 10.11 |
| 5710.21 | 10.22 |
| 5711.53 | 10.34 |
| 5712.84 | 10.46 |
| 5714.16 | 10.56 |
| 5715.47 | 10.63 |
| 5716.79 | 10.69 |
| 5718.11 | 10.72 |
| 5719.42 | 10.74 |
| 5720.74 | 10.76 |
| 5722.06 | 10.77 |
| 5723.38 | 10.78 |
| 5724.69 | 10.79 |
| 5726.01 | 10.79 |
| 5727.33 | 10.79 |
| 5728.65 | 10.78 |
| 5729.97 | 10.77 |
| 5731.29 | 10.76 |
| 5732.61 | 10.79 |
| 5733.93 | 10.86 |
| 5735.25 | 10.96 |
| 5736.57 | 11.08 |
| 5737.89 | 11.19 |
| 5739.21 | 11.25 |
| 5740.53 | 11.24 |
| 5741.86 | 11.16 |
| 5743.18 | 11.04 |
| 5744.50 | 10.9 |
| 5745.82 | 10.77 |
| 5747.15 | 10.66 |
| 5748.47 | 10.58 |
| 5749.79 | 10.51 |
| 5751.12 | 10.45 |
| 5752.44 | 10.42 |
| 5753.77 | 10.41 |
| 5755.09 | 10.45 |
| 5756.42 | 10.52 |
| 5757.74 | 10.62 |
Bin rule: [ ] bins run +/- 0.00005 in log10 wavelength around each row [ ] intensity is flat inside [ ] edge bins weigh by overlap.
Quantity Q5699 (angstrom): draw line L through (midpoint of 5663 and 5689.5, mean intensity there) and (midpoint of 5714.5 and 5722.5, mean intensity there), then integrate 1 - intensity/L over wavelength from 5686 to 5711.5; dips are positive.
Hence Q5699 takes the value 0.6 angstrom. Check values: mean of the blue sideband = 10.4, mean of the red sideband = 10.7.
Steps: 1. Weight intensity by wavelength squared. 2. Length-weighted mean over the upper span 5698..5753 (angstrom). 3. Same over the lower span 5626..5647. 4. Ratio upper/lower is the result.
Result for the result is 1.07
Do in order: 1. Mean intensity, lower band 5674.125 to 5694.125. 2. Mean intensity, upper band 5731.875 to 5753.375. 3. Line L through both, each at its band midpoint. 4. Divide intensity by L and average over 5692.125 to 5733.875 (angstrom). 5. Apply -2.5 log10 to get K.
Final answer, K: 0.02 mag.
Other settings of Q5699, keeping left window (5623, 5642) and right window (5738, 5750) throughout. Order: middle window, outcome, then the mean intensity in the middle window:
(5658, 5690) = 0.37 angstrom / 10.4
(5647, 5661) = -0.18 angstrom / 10.5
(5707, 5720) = 0.34 angstrom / 10.5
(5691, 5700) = 0.14 angstrom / 10.4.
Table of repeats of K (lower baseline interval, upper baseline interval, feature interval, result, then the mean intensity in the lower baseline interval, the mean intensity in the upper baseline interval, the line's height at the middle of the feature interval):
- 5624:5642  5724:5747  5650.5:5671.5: 0.005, 10.2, 10.9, 10.4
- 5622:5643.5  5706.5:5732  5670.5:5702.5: 0.006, 10.2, 10.6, 10.5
